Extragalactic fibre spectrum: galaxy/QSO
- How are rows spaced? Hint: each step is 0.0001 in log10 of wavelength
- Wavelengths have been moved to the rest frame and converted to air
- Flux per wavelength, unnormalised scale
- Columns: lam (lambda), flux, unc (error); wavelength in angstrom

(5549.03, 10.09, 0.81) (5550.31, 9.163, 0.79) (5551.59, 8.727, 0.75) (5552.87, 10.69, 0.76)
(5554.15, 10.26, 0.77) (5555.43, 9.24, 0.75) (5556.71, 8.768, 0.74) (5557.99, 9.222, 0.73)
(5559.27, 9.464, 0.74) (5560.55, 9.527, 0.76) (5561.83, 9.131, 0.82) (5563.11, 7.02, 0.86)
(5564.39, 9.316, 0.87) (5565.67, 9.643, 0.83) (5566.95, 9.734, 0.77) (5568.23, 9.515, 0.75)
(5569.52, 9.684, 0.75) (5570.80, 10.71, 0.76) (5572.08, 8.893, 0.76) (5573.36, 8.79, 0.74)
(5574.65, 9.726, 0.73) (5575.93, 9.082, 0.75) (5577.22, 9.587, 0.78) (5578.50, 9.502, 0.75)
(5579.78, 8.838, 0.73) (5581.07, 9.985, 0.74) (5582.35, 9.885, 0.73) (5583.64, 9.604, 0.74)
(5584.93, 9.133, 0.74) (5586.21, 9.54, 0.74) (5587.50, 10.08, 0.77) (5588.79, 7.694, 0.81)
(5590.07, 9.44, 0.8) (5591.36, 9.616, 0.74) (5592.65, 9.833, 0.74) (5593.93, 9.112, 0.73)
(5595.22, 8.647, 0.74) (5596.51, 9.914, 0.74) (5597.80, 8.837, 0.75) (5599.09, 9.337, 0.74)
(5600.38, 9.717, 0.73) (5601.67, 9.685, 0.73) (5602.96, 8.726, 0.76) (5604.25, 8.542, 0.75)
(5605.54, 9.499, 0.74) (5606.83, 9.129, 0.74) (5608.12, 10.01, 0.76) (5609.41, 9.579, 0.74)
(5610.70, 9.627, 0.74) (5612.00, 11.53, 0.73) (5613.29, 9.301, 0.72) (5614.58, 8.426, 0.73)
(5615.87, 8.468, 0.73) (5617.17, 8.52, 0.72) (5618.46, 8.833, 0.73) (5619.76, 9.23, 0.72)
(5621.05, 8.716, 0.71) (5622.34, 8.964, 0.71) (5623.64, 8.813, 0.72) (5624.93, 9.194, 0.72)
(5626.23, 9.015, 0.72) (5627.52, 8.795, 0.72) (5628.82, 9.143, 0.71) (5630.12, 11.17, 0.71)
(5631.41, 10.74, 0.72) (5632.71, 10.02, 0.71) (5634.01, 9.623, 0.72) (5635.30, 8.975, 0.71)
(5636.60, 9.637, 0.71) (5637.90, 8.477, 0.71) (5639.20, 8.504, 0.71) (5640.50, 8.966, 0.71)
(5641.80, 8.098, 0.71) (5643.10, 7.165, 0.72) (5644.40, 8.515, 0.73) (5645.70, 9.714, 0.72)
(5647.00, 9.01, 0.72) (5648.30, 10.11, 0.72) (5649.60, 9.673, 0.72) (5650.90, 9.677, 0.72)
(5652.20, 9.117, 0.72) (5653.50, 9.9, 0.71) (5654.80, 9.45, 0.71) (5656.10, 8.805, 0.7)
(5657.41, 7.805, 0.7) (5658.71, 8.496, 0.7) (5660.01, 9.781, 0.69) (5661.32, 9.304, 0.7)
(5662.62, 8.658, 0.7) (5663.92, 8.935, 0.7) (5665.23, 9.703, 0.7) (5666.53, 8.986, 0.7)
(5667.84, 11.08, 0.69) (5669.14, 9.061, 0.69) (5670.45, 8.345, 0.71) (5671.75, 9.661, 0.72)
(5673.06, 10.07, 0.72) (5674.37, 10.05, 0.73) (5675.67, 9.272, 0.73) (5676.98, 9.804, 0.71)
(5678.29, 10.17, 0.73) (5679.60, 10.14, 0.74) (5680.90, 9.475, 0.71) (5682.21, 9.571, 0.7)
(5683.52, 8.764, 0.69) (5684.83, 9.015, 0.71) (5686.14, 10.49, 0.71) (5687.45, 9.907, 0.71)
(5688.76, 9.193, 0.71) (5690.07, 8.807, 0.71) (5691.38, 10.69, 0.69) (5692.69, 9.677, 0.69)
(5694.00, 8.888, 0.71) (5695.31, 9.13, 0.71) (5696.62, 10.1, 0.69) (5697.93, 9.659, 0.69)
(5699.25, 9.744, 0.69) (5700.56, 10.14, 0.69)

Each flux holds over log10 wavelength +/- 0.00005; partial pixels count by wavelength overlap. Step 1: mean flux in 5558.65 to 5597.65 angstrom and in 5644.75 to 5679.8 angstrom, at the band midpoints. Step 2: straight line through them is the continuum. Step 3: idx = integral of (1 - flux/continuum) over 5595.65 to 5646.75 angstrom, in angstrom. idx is 1.0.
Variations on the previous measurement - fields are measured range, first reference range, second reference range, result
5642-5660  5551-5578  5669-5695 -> 0.89 angstrom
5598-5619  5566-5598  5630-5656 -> 0.14 angstrom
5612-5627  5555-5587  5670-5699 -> 0.76 angstrom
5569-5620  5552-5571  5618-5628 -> -1.04 angstrom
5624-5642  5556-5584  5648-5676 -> 0.04 angstrom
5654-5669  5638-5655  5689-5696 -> -0.02 angstrom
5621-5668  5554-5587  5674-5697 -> 1.62 angstrom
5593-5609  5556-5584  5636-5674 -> -0.02 angstrom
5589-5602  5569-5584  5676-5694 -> 0.26 angstrom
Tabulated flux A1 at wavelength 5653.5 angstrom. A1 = 9.9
